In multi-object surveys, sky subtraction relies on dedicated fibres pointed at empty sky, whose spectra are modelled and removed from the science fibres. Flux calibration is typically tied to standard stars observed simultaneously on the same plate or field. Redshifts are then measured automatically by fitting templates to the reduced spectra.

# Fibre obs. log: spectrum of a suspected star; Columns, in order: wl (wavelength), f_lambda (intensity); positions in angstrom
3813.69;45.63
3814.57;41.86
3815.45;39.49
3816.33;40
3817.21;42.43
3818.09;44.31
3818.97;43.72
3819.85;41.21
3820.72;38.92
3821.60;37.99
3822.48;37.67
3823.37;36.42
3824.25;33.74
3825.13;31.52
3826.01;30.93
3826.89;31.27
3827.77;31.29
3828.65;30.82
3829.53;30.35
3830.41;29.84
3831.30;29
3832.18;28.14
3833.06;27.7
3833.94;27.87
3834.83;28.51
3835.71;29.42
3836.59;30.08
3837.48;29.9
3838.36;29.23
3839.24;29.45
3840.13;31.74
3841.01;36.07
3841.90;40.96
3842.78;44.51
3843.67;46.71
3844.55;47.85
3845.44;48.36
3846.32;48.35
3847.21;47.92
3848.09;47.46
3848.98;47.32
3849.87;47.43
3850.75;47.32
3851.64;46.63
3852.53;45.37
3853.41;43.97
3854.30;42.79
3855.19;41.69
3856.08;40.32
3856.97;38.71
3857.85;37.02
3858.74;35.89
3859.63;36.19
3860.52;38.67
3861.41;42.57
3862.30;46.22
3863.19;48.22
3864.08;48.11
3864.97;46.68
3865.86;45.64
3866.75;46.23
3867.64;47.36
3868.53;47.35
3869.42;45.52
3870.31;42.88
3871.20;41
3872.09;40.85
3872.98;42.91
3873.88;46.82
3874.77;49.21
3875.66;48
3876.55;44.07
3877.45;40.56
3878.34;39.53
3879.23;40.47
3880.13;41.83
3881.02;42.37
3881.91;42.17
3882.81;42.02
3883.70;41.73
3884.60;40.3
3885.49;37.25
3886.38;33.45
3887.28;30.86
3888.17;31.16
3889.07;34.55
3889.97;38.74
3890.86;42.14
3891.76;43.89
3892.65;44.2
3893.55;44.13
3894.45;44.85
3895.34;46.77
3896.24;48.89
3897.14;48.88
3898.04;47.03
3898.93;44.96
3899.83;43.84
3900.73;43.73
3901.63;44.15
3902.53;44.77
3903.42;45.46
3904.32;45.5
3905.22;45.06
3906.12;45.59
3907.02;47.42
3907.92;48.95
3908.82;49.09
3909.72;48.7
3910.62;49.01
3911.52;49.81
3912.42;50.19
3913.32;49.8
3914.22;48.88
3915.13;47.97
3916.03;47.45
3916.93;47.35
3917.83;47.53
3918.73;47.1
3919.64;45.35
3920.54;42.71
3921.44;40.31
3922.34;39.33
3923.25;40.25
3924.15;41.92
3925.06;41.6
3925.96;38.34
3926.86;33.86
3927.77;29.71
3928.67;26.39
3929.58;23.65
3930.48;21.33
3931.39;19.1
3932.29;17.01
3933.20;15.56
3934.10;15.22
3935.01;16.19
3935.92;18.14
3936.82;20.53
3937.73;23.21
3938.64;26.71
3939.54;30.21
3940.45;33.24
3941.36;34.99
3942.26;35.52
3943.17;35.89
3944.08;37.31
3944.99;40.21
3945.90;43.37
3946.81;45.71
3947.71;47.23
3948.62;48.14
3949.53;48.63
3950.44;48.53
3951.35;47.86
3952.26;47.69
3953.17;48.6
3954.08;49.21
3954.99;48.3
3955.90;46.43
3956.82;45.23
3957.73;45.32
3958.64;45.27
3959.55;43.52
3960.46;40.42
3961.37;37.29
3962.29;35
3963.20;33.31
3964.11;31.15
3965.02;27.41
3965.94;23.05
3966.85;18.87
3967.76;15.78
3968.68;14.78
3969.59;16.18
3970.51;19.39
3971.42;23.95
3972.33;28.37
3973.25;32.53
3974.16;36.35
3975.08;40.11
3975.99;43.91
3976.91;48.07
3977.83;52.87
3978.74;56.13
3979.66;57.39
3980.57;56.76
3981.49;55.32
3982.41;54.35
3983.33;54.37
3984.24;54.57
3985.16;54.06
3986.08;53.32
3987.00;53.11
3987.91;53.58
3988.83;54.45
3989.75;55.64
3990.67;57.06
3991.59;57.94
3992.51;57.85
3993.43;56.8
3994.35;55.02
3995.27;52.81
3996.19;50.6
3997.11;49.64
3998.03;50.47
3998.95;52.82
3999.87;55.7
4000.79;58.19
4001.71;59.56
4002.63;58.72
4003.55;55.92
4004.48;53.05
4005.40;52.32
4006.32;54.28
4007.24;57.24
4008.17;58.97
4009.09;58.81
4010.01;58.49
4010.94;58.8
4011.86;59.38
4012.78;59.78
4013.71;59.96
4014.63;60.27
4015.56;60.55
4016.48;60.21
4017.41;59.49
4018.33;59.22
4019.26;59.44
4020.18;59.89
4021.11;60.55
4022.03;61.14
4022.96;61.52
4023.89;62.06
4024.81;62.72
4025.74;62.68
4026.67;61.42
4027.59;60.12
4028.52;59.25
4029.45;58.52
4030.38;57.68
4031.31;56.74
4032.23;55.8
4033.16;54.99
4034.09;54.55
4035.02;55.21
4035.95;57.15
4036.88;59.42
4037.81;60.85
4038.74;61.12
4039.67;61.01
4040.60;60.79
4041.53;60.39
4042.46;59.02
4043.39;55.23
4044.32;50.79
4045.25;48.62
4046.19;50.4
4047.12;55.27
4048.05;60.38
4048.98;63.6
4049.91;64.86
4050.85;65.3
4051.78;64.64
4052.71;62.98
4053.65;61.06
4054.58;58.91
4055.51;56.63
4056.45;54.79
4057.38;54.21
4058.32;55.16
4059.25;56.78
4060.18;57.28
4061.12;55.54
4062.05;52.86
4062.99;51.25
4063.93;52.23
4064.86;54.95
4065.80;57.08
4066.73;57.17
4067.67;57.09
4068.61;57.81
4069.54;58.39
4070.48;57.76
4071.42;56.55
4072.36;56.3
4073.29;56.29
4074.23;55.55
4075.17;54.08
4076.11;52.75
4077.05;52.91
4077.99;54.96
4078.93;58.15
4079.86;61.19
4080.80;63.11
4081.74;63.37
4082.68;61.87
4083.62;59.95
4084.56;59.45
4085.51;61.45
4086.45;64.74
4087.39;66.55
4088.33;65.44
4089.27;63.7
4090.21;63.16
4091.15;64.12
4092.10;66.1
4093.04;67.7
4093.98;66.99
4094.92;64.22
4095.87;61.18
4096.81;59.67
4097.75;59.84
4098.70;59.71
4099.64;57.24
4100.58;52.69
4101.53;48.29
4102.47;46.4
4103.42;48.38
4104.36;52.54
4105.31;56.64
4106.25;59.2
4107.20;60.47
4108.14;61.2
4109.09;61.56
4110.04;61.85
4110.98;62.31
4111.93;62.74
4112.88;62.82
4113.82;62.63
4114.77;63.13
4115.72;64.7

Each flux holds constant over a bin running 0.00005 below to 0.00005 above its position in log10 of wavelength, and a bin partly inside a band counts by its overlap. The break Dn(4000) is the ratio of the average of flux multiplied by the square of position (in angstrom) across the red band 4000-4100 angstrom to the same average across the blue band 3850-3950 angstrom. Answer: 1.57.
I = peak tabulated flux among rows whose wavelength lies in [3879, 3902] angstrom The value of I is 48.89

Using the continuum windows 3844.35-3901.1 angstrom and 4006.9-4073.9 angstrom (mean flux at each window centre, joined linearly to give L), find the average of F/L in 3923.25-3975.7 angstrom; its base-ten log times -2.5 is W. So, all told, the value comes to 0.44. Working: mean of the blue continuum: 43.2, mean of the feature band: 33.4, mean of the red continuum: 58.2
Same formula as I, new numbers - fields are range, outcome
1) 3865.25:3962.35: 50.19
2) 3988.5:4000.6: 57.94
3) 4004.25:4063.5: 65.3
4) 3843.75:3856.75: 48.36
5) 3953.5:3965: 49.21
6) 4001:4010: 59.56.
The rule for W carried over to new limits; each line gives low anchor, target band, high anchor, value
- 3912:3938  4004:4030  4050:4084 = -0.20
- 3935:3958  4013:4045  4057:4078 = -0.17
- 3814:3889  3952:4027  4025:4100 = 0.06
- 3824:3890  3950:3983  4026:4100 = 0.26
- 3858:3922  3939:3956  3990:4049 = 0.17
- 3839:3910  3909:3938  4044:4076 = 0.28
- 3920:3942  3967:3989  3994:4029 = 0.10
